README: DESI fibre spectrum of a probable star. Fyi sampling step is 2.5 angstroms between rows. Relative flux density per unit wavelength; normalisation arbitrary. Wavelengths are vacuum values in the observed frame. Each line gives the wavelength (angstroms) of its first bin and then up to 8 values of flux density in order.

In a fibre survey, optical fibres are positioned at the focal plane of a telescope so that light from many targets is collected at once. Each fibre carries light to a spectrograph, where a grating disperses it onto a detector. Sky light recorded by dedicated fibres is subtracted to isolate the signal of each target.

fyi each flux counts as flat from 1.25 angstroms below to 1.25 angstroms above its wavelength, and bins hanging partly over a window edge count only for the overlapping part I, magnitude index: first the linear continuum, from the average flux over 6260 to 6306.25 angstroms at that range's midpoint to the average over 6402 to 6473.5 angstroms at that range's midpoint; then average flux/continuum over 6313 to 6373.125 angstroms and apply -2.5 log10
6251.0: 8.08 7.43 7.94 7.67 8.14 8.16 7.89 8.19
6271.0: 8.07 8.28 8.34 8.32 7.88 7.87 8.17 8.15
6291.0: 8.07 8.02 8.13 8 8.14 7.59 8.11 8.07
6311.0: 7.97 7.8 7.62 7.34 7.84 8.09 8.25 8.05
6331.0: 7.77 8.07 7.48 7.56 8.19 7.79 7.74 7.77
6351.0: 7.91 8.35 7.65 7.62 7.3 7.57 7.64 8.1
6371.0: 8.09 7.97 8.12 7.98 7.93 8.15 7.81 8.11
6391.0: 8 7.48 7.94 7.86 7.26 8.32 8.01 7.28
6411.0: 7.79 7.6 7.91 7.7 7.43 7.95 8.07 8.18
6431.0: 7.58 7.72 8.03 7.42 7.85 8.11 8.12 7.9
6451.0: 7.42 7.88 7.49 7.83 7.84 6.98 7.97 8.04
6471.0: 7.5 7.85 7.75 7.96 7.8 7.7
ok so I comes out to 0.02 mag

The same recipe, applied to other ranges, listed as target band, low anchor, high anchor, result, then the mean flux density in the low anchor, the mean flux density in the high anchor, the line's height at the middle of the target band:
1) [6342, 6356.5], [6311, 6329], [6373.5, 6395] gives 0.00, 7.86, 7.95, 7.9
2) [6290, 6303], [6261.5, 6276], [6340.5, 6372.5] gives 0.00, 8.14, 7.82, 8.04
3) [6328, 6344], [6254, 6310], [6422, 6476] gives 0.02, 8.05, 7.79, 7.96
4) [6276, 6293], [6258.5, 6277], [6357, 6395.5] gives 0.00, 8.12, 7.86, 8.08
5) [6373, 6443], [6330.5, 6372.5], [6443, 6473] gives -0.01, 7.8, 7.75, 7.77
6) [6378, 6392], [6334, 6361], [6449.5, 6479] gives -0.03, 7.79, 7.7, 7.76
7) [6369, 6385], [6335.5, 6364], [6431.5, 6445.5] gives -0.04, 7.76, 7.83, 7.78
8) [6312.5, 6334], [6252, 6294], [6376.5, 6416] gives 0.01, 8.04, 7.84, 7.96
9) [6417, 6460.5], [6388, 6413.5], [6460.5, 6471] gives -0.01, 7.79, 7.67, 7.72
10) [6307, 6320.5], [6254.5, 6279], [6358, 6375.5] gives 0.02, 8.09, 7.78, 7.94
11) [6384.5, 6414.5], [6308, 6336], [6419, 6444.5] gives 0.01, 7.87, 7.83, 7.84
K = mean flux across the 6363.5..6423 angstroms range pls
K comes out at 7.84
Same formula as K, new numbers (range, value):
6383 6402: 7.82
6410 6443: 7.79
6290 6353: 7.9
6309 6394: 7.86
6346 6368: 7.74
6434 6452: 7.84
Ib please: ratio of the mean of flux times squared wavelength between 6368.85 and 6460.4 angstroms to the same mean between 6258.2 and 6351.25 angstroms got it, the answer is 1.02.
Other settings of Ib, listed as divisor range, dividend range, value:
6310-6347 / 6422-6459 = 1.04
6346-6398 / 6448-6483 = 1.01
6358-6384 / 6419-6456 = 1.02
